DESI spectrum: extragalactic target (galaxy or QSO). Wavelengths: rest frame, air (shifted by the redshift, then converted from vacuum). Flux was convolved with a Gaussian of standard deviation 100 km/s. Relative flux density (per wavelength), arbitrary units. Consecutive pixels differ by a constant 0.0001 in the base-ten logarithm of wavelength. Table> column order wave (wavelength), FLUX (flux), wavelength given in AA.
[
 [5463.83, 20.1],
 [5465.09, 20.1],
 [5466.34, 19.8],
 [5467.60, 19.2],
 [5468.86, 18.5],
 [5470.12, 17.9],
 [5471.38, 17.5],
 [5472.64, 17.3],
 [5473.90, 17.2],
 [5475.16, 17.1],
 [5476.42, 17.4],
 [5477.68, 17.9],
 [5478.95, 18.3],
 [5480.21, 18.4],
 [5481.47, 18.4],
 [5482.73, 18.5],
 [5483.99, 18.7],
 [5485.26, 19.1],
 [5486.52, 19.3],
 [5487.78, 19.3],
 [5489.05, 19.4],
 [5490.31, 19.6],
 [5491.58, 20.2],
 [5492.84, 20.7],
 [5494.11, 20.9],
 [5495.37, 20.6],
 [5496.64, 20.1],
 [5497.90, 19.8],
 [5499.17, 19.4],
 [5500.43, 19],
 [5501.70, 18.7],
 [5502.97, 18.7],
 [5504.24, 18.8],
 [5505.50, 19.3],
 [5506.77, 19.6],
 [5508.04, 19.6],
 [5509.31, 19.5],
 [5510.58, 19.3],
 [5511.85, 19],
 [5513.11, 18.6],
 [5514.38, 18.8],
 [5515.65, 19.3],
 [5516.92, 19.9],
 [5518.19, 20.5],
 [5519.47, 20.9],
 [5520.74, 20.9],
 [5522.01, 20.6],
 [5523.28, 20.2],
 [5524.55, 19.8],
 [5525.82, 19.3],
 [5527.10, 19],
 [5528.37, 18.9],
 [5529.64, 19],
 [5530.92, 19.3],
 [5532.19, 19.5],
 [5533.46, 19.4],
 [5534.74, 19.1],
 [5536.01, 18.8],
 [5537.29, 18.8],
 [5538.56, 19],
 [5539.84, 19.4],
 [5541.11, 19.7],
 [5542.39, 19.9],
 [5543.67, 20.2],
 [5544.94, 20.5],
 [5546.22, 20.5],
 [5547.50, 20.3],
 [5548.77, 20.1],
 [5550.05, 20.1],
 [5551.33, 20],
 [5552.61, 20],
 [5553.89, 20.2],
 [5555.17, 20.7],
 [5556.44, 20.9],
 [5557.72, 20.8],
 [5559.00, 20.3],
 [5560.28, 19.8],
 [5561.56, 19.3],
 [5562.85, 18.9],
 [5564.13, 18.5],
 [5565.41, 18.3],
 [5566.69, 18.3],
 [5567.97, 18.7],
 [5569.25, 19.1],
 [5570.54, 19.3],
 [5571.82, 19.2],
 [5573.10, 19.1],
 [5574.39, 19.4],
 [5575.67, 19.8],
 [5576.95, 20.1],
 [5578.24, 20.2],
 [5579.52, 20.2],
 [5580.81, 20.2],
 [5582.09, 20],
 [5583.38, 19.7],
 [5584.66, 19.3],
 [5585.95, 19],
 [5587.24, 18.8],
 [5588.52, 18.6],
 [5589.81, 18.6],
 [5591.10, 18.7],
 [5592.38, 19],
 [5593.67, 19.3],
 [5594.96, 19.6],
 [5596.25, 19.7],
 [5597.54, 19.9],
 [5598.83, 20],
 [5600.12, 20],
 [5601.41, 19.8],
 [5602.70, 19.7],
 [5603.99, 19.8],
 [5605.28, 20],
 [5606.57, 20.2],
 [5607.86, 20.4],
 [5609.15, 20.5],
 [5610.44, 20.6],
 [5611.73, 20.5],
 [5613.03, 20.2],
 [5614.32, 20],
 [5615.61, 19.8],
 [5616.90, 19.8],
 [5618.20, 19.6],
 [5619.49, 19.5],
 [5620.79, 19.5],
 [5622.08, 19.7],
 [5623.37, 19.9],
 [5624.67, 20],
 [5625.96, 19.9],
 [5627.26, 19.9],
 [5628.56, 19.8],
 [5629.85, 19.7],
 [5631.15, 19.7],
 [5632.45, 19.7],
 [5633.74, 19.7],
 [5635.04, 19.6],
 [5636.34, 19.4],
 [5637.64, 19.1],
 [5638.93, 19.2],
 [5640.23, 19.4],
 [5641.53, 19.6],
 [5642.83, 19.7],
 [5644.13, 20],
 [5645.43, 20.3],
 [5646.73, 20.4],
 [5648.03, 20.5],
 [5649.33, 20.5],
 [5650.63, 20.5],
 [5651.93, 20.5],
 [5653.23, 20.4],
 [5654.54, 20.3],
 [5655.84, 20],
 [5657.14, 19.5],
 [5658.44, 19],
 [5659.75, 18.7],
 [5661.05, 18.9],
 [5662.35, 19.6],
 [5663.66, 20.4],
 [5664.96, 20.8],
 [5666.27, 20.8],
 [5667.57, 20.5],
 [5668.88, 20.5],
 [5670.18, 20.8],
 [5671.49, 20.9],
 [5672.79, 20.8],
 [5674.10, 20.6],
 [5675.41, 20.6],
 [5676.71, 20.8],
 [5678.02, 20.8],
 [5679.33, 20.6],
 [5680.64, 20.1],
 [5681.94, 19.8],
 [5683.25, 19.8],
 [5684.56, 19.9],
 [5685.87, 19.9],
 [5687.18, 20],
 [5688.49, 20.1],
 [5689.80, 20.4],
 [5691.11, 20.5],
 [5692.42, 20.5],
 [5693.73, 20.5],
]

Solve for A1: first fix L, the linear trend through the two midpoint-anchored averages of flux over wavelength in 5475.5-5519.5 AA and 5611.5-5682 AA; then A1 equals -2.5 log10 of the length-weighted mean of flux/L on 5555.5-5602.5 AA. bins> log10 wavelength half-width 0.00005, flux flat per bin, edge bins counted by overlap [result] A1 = 0.01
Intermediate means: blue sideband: 19.3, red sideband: 20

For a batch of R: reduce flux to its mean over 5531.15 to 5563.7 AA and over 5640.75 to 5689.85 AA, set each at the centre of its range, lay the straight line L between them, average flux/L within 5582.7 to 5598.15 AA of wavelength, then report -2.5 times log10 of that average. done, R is 0.04 mag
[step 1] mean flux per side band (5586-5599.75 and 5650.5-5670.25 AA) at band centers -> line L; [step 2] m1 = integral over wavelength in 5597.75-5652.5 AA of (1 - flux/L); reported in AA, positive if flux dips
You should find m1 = -0.9 AA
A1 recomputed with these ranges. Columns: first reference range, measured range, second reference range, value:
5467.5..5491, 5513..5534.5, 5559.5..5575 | -0.06 mag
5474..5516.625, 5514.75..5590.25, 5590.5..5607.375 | -0.01 mag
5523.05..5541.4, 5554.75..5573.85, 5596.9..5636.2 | 0.01 mag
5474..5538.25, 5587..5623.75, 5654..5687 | 0.01 mag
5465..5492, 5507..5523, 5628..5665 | -0.05 mag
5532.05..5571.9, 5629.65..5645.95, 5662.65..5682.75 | 0.04 mag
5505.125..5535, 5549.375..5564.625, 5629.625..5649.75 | -0.02 mag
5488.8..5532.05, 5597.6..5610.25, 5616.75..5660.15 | -0.02 mag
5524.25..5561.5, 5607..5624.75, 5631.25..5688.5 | 0.00 mag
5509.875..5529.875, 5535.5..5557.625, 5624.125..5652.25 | -0.02 mag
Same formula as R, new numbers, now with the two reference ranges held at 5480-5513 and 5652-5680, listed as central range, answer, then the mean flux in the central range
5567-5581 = 0.015 mag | 19.5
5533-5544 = 0.015 mag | 19.3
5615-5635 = 0.016 mag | 19.7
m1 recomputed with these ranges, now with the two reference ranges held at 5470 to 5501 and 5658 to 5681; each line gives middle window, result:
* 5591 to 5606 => 0.1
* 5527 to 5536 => 0.0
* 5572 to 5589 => 0.0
